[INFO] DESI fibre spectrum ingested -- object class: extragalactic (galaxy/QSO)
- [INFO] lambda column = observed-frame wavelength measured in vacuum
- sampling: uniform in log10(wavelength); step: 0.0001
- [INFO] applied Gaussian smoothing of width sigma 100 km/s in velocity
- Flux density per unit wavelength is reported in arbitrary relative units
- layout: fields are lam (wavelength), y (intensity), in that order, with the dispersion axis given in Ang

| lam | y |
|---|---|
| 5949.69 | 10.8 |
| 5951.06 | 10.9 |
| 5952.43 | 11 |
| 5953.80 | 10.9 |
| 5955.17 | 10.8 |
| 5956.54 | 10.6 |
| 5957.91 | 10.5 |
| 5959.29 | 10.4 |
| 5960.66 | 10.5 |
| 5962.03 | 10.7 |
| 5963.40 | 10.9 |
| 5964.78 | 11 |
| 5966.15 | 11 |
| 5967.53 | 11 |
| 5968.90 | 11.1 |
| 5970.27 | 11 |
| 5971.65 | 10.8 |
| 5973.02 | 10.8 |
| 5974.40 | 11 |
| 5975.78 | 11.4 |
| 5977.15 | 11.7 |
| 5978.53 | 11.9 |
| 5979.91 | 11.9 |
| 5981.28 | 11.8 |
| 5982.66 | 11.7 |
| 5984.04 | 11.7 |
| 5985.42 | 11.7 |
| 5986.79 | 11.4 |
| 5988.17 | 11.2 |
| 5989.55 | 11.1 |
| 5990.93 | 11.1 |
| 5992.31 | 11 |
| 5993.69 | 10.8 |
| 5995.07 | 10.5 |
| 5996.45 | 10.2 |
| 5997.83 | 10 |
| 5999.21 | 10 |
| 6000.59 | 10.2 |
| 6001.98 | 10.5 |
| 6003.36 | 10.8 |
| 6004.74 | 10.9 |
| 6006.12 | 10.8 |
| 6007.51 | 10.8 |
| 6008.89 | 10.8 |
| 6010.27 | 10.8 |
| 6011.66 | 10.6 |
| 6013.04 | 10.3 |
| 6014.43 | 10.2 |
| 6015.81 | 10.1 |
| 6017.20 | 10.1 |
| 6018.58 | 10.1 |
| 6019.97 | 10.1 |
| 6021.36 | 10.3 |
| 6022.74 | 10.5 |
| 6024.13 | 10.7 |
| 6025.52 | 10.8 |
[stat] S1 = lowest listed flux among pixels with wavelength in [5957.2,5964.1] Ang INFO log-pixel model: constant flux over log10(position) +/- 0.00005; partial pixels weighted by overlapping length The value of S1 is 10.4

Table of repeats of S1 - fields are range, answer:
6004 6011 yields 10.8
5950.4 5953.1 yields 10.9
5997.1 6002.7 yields 10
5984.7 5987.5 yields 11.4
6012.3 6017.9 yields 10.1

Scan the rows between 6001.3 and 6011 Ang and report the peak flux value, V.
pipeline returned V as 10.9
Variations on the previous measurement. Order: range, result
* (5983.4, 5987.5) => 11.7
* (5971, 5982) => 11.9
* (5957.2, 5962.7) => 10.7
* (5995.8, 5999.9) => 10.2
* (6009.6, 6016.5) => 10.8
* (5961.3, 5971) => 11.1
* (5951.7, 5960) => 11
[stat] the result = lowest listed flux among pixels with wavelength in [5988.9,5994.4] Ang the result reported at 10.8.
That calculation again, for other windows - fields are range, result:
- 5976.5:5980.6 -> 11.7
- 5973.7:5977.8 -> 11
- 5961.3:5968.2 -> 10.7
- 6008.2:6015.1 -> 10.2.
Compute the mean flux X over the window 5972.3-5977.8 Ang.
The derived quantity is 11.2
